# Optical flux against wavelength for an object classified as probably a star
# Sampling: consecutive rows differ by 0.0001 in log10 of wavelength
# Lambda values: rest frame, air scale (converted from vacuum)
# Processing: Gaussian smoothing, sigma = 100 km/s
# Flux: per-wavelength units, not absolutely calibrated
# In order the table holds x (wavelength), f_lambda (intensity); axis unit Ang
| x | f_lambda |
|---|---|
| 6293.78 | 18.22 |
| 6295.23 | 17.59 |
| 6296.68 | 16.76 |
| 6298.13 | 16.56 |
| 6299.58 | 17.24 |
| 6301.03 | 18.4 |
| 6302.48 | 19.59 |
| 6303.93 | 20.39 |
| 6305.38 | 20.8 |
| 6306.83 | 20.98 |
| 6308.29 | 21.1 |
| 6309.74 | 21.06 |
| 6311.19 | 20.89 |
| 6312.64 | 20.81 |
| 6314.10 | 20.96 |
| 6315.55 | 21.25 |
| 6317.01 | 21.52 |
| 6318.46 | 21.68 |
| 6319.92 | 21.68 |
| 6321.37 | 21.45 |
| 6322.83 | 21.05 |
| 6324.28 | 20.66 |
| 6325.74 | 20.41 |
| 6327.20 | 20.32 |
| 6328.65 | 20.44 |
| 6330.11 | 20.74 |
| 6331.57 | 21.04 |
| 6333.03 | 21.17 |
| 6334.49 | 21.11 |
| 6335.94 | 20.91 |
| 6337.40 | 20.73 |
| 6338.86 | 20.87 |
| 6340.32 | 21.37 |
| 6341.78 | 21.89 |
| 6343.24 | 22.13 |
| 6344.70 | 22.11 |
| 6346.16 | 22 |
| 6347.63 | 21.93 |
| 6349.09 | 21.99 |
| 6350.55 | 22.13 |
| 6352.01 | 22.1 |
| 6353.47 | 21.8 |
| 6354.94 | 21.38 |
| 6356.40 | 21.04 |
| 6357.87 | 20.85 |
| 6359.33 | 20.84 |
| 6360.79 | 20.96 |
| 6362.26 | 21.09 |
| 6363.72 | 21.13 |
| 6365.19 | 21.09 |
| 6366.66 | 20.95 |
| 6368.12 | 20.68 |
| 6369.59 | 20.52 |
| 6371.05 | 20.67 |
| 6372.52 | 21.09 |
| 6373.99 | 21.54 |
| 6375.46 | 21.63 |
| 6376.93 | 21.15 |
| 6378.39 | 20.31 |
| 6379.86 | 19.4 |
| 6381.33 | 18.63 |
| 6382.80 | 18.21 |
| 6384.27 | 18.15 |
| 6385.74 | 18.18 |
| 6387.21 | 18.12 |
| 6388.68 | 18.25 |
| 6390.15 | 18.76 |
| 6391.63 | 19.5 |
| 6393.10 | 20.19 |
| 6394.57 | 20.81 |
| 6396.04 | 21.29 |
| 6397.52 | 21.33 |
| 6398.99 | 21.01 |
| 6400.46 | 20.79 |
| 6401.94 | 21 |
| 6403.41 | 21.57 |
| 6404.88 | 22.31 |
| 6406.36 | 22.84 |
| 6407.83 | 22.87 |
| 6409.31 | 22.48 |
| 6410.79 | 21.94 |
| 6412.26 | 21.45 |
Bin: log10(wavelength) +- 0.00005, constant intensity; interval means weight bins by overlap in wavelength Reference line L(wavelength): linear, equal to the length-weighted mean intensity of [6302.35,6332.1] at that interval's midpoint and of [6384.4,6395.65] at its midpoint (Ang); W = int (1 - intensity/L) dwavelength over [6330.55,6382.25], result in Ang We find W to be -3.0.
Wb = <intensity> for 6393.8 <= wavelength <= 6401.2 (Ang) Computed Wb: 21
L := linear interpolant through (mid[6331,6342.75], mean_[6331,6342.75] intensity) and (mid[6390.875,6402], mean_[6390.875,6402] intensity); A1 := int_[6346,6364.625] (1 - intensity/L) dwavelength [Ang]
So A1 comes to -0.4 Ang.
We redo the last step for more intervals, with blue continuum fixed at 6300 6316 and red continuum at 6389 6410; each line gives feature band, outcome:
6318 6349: -0.8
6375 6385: 0.7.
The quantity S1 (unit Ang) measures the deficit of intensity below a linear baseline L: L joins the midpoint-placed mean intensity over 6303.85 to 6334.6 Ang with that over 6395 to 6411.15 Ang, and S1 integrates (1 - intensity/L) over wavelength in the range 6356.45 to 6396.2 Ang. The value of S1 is 2.5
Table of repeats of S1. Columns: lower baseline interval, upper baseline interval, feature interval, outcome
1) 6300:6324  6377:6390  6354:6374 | -1.7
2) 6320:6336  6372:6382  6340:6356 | -0.9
